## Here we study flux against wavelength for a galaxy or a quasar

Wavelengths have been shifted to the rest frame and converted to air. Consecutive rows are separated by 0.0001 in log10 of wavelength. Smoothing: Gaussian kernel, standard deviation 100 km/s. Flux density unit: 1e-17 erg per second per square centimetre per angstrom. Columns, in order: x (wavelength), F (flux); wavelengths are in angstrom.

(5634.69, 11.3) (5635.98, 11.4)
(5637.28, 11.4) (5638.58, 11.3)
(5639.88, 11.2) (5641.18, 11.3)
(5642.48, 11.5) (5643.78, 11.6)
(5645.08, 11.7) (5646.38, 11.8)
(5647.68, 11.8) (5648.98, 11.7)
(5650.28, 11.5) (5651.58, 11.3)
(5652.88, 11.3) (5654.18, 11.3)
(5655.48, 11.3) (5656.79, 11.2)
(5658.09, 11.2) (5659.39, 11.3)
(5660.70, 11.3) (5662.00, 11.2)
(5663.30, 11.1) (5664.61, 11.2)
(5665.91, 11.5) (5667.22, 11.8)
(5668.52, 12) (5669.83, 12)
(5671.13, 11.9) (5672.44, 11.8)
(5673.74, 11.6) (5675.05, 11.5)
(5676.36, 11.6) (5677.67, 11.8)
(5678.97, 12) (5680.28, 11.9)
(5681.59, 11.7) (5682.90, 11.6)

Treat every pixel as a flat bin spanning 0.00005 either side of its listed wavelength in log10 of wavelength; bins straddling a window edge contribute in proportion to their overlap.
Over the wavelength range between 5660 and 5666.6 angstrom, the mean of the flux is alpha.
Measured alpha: 11.3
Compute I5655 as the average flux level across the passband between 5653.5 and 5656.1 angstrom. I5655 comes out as 11.3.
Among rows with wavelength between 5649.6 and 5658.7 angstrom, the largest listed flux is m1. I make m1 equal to 11.5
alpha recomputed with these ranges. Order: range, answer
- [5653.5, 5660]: 11.3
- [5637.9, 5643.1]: 11.3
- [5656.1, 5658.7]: 11.2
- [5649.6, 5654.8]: 11.4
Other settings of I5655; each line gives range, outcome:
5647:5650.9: 11.7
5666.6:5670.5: 12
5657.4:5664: 11.2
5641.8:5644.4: 11.5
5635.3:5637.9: 11.4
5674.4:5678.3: 11.6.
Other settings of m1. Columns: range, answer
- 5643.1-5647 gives 11.8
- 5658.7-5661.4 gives 11.3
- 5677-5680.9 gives 12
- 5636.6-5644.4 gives 11.6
